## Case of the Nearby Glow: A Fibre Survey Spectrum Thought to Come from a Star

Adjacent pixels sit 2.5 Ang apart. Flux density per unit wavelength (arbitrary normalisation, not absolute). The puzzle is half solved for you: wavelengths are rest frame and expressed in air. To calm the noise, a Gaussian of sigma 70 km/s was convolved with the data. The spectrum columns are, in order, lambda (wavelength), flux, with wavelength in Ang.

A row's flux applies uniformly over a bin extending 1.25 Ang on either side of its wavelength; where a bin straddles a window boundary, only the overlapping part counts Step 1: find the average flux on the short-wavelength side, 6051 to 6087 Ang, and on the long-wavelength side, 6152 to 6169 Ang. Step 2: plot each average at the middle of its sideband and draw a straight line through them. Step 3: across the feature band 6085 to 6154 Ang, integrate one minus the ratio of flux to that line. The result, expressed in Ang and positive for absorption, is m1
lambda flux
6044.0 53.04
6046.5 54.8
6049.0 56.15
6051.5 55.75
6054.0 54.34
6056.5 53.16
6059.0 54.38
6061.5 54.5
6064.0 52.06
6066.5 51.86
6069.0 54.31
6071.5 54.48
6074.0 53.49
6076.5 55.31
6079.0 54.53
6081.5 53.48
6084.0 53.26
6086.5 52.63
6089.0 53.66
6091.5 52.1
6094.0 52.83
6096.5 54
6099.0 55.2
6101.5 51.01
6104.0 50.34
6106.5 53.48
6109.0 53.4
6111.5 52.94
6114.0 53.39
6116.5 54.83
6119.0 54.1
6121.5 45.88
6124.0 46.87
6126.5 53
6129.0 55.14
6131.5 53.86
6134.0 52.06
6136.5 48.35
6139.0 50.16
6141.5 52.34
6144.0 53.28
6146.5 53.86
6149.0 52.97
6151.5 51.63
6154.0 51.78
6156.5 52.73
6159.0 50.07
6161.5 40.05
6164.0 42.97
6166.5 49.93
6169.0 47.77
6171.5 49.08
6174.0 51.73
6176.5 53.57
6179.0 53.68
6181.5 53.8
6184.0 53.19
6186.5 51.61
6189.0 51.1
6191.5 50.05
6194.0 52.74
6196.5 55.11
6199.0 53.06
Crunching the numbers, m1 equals -2.3 Ang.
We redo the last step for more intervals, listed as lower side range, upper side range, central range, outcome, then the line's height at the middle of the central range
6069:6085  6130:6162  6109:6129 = 0.2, 52.4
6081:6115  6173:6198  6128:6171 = 1.9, 52.8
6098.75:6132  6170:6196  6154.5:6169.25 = 1.3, 52.2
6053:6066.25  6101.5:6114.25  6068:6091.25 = -0.3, 53.1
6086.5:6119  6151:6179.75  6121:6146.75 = -0.1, 51.3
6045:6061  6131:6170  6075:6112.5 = -0.3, 52.8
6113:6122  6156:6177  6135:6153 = -0.6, 50.3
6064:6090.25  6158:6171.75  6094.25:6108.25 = -0.3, 51.6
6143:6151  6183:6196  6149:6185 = 1.6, 52.6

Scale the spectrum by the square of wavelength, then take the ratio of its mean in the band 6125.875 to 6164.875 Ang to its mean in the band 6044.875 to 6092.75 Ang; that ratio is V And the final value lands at 0.97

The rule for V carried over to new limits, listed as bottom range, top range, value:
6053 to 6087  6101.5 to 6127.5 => 0.98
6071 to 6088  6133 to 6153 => 0.98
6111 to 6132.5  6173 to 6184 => 1.04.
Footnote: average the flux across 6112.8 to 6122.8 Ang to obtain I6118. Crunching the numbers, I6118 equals 52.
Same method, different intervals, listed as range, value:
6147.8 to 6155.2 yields 52.1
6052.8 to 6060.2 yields 54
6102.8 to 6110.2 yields 52.4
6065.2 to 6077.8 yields 53.9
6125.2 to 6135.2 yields 53.5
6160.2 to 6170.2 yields 45.2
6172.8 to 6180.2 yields 53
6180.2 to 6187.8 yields 52.9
